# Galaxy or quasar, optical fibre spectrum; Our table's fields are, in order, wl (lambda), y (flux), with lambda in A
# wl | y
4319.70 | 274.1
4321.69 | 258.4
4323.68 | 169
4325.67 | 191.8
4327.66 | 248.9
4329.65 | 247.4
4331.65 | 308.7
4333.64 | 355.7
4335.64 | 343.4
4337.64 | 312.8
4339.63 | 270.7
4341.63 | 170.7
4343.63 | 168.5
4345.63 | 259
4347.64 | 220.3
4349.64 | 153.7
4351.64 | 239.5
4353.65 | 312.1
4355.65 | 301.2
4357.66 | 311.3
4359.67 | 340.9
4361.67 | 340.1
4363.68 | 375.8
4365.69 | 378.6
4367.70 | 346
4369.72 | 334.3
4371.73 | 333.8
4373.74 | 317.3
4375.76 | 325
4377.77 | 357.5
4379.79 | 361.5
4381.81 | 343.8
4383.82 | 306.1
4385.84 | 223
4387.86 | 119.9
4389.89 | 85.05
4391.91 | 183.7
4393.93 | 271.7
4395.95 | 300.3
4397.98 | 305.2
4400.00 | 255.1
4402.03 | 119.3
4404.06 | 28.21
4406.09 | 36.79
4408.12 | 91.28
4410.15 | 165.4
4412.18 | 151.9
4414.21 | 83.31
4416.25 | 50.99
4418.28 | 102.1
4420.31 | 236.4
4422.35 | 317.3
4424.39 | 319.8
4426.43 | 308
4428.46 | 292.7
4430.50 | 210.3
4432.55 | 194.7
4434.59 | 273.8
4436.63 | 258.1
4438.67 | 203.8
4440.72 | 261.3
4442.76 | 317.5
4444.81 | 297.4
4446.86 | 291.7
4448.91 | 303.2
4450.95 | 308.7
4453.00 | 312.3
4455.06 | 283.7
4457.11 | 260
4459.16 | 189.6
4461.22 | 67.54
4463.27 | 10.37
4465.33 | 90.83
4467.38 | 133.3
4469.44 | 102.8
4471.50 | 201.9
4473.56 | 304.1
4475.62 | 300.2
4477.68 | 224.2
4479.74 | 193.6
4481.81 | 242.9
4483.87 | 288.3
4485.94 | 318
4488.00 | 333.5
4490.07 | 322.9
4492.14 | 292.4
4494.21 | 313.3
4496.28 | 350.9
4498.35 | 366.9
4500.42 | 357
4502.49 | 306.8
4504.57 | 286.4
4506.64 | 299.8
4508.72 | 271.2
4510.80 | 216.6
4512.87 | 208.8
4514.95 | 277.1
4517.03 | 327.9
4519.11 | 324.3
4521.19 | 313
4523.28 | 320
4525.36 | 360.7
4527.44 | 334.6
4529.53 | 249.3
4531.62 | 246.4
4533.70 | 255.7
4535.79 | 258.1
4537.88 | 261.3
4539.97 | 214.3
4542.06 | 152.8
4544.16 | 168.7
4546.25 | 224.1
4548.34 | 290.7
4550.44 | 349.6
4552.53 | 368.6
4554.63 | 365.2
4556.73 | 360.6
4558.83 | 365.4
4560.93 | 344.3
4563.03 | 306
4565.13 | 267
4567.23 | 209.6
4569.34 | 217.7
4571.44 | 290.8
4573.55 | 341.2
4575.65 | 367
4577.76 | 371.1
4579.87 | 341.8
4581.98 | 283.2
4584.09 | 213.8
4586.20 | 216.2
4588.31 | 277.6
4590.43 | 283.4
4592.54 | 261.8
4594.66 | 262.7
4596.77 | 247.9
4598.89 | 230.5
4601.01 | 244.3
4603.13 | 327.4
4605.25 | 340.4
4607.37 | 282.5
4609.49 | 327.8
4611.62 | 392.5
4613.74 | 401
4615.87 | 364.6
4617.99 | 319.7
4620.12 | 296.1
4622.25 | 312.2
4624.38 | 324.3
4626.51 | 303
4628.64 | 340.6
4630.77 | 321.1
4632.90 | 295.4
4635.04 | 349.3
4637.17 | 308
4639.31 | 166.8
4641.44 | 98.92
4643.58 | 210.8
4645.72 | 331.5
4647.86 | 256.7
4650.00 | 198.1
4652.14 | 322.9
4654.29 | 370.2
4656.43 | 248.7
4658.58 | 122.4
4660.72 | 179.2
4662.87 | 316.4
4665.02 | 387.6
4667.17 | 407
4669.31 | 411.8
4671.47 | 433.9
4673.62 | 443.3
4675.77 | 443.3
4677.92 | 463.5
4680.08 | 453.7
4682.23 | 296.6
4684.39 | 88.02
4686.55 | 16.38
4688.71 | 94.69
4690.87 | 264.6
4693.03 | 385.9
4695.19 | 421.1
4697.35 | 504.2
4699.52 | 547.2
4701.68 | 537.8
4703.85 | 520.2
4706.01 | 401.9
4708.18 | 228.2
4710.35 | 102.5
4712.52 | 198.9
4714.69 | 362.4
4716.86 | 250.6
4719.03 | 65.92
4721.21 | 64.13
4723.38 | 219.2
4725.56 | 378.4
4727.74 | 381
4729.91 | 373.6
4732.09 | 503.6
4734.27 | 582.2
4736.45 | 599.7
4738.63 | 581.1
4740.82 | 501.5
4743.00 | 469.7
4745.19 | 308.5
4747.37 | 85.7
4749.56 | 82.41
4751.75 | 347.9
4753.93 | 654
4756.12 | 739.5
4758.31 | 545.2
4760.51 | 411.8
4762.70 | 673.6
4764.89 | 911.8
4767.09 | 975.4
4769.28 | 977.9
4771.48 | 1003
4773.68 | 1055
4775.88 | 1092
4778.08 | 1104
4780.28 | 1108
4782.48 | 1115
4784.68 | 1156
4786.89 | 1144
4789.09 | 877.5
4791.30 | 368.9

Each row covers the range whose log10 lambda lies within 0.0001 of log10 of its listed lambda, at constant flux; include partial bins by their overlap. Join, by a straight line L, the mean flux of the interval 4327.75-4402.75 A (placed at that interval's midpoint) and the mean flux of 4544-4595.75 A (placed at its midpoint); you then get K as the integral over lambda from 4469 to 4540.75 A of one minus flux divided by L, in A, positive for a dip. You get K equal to 1.8 A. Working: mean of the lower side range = 279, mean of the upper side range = 296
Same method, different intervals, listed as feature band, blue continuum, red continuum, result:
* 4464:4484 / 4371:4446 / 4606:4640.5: 4.2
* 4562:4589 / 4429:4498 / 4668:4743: 1.2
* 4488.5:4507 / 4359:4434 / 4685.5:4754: -3.5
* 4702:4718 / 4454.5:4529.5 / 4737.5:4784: 8.1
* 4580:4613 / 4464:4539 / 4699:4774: 6.6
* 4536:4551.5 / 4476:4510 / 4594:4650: 3.0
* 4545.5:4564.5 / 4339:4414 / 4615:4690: -3.7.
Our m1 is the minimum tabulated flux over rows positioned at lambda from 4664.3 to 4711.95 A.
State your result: 16.38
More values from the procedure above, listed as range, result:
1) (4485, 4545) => 152.8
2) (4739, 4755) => 82.41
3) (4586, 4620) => 216.2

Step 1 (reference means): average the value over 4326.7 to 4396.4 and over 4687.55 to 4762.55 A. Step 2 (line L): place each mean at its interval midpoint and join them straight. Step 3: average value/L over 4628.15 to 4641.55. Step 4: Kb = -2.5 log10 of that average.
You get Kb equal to 0.26 mag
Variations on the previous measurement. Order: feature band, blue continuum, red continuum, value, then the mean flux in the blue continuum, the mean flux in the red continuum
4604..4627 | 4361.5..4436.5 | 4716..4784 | 0.34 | 238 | 592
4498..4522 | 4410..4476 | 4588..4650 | -0.20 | 218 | 291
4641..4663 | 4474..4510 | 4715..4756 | 0.38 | 298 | 368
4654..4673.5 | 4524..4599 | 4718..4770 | 0.21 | 283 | 474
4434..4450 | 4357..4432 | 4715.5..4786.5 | 0.06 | 243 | 609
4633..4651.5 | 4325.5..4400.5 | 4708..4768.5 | 0.49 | 281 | 421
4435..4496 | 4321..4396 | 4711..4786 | 0.42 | 276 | 585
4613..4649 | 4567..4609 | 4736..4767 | 0.16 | 283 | 507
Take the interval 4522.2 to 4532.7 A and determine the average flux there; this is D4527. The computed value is 302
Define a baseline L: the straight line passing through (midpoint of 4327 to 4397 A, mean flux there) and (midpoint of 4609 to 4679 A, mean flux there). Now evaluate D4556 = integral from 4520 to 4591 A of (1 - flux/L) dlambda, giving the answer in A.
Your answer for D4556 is 4.2 A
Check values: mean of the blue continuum 282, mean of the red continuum 317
